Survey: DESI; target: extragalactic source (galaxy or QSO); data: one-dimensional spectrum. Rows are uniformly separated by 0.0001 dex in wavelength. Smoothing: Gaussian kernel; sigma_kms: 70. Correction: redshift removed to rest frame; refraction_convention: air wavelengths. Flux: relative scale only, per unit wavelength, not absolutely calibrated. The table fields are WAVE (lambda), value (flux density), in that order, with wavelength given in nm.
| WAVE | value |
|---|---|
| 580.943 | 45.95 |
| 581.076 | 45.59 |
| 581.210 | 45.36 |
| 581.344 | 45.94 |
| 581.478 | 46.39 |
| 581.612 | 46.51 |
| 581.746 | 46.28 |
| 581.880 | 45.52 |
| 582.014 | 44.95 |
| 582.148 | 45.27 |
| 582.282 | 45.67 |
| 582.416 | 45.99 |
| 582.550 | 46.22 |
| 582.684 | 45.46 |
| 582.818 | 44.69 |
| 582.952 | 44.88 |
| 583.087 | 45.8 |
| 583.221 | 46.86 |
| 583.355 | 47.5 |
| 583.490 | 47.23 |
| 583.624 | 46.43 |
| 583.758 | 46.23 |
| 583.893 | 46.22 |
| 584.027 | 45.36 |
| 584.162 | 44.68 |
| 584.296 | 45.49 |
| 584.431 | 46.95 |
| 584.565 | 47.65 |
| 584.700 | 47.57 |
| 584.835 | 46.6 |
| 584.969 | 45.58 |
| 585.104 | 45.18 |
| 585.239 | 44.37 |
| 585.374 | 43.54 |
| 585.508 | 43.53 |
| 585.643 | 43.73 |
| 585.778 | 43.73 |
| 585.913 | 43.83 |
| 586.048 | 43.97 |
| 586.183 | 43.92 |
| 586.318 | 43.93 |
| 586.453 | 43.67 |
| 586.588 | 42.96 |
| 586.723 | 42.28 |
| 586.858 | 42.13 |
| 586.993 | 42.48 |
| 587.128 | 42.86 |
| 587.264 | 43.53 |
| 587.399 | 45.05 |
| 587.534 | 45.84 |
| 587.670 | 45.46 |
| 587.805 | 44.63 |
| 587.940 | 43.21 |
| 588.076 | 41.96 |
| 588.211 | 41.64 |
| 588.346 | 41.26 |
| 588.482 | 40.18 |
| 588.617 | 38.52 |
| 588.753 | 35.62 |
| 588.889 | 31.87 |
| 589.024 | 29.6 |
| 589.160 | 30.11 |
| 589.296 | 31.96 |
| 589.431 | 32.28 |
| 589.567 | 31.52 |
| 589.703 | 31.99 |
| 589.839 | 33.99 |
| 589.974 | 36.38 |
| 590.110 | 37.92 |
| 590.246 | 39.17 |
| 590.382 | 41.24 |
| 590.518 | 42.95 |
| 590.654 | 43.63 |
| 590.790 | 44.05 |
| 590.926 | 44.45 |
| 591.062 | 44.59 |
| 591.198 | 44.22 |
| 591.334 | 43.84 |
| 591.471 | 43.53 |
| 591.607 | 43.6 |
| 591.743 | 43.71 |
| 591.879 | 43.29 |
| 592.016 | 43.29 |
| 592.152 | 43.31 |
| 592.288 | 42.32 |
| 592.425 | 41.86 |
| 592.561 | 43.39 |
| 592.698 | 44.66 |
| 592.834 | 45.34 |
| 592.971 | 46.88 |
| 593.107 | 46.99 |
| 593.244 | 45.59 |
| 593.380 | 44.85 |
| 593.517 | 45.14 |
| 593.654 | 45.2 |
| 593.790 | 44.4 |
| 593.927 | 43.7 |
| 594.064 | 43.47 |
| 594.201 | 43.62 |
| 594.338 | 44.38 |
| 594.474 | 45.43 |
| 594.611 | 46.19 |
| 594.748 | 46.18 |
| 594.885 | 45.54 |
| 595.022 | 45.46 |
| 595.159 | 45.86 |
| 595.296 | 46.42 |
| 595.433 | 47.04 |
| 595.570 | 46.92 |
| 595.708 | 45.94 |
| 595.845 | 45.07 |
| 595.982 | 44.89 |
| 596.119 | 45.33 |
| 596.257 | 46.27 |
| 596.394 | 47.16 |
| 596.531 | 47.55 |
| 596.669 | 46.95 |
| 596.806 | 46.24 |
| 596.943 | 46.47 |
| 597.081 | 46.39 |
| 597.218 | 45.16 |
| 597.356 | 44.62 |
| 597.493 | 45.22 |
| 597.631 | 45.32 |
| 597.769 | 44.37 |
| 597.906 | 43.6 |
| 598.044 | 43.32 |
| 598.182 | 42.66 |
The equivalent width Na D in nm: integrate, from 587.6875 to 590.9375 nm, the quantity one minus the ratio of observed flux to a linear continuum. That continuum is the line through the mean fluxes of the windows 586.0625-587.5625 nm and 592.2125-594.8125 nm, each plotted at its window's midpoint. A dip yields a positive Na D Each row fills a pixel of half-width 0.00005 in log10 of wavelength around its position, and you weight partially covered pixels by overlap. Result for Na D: 0.445 nm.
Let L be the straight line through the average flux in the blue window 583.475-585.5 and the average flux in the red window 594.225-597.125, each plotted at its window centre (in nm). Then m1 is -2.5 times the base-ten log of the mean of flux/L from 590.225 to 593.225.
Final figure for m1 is 0.054 mag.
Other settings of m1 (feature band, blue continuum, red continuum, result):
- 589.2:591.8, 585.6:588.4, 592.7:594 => 0.13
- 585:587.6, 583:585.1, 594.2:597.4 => 0.06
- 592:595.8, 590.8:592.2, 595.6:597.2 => 0.00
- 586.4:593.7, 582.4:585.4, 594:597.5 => 0.11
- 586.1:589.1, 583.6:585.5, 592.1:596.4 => 0.10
